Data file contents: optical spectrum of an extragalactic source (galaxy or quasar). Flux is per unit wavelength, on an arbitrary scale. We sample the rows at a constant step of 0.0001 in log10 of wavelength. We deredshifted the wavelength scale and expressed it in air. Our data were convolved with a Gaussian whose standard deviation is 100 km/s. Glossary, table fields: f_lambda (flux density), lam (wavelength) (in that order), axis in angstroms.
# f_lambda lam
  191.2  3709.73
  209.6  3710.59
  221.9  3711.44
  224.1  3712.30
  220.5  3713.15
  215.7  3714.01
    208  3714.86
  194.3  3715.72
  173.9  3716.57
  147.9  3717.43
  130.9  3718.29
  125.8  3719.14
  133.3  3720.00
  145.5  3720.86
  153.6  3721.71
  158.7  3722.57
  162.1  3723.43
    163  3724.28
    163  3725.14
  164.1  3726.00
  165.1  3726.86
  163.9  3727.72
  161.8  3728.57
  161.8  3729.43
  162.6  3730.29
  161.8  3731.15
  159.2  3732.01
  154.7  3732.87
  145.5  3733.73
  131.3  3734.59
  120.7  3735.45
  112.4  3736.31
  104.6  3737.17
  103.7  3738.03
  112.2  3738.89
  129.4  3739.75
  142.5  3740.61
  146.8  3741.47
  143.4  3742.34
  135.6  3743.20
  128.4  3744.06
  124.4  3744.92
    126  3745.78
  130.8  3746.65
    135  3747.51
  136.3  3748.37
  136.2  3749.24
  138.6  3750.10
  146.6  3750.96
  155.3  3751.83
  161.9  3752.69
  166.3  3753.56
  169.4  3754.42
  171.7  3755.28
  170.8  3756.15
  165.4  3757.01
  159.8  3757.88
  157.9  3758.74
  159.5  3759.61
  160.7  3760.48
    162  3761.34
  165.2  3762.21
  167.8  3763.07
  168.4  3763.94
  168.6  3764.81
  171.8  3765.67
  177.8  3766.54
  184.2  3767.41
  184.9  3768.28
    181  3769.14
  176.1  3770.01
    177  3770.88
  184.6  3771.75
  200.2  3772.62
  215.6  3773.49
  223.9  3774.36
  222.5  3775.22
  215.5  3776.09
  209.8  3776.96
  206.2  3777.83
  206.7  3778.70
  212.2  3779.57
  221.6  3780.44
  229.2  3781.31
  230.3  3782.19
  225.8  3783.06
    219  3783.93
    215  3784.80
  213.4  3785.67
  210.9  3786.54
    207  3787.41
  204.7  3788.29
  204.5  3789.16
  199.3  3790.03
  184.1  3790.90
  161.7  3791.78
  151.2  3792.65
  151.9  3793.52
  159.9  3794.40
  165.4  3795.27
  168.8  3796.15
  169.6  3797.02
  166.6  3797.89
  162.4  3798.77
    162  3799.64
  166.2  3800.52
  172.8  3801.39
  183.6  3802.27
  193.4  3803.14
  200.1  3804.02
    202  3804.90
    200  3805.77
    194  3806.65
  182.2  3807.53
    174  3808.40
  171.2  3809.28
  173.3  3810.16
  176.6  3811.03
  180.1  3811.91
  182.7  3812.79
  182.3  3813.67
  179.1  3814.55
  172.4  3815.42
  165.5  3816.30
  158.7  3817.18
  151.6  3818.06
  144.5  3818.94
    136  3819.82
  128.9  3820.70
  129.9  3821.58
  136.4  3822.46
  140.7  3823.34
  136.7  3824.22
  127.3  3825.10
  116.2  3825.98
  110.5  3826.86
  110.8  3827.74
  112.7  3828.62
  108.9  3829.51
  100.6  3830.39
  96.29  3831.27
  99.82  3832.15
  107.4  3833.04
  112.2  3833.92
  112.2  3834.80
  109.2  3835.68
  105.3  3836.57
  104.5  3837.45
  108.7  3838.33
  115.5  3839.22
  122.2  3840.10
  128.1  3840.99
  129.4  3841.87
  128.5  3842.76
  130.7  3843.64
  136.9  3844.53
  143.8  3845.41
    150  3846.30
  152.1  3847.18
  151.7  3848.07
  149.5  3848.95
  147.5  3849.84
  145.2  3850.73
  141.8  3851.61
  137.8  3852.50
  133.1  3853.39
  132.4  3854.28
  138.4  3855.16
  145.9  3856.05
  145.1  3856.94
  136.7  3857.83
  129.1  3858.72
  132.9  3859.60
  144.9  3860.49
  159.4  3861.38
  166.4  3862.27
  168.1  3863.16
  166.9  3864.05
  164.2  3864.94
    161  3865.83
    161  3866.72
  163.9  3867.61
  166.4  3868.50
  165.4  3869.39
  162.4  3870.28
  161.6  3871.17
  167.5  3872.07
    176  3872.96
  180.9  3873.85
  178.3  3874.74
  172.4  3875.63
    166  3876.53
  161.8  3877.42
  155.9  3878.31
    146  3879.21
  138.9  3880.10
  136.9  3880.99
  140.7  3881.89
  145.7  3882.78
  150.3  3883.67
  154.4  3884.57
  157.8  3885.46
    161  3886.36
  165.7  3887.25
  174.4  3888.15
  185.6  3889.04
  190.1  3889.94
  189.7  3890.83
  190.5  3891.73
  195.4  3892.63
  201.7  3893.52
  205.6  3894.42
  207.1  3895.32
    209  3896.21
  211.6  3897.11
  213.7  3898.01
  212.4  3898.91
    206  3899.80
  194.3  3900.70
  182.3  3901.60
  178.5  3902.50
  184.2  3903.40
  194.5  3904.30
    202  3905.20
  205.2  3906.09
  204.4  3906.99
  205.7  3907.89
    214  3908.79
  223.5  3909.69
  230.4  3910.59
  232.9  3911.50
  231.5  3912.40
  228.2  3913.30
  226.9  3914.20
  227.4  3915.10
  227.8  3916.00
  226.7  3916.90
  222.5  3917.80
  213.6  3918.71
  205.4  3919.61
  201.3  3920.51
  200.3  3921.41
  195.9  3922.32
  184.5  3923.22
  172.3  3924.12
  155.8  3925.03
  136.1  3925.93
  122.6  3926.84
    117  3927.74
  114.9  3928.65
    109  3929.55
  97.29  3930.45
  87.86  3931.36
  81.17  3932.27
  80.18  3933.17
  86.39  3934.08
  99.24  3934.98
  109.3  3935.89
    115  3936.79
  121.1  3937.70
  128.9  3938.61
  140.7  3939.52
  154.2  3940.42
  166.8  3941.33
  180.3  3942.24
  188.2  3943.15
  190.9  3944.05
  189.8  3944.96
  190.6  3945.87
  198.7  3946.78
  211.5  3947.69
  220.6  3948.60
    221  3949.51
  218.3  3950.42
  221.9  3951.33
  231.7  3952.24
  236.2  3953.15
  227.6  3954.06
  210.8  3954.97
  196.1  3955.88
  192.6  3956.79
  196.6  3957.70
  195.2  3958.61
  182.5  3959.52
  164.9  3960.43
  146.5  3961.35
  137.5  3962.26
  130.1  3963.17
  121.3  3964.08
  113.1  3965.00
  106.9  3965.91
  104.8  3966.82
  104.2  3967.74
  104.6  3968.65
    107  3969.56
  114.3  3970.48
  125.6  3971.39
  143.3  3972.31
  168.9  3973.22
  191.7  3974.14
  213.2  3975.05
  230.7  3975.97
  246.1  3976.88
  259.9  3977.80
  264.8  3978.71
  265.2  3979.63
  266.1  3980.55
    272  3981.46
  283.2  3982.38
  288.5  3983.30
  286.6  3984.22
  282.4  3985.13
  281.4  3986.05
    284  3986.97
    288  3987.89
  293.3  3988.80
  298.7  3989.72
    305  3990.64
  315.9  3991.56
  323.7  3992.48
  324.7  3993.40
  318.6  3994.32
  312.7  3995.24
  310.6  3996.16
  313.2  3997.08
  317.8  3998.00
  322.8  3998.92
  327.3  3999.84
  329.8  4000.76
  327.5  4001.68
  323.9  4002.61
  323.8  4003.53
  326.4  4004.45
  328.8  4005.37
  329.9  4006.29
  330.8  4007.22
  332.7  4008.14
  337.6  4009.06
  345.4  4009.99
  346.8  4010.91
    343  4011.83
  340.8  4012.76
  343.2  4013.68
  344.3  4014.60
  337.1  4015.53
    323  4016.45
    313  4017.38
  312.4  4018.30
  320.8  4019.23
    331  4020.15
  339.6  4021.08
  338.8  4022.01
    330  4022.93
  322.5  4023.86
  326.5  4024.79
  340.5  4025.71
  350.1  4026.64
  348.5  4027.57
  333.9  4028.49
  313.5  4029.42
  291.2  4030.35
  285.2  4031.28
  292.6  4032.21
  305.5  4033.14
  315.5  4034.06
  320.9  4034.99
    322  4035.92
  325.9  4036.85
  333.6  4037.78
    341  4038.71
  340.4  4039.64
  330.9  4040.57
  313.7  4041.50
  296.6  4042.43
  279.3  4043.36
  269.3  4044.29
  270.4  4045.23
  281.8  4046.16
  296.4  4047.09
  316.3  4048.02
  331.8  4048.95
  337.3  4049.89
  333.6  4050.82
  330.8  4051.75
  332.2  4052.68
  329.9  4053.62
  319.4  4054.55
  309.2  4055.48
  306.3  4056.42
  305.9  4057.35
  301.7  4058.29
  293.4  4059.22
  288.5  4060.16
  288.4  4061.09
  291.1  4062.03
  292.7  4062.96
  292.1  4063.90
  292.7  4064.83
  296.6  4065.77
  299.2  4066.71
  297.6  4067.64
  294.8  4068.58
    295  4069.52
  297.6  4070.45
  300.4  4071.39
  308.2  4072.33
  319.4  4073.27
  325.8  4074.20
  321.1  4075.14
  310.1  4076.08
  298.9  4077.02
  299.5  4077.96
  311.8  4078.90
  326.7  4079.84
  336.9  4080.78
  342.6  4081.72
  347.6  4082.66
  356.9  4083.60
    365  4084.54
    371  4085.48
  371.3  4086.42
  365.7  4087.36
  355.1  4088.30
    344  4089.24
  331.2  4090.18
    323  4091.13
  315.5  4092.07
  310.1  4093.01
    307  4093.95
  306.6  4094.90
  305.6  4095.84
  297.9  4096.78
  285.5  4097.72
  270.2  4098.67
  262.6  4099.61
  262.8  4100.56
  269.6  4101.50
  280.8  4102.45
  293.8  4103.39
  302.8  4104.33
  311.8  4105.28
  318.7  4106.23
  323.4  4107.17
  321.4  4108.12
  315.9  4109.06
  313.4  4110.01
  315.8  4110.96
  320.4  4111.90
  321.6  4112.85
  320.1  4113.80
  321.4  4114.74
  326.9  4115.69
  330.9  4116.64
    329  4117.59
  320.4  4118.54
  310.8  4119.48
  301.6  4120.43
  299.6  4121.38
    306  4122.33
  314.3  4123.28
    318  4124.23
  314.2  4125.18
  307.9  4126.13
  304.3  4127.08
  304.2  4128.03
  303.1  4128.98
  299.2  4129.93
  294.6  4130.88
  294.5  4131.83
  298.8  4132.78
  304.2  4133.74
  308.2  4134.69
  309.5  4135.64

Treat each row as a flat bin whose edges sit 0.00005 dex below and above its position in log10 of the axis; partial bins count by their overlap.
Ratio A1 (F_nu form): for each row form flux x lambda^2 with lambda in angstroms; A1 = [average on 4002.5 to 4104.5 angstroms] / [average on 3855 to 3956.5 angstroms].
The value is 1.9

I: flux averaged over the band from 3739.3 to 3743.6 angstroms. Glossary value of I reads 139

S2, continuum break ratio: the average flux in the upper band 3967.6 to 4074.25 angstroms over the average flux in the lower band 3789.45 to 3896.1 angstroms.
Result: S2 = 1.93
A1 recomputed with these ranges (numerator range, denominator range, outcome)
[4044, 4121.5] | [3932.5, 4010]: 1.47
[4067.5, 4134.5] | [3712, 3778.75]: 2.32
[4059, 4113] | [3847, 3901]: 2.10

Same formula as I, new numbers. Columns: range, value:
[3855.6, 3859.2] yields 139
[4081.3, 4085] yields 353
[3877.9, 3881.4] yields 144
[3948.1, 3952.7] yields 222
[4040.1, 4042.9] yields 314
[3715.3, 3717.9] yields 171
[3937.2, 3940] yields 130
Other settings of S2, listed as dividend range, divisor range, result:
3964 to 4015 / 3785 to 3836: 1.69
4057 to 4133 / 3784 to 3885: 2.03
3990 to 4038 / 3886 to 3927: 1.63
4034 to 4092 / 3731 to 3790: 1.86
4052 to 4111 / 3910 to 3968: 1.83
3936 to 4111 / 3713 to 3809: 1.64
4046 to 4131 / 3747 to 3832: 1.83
